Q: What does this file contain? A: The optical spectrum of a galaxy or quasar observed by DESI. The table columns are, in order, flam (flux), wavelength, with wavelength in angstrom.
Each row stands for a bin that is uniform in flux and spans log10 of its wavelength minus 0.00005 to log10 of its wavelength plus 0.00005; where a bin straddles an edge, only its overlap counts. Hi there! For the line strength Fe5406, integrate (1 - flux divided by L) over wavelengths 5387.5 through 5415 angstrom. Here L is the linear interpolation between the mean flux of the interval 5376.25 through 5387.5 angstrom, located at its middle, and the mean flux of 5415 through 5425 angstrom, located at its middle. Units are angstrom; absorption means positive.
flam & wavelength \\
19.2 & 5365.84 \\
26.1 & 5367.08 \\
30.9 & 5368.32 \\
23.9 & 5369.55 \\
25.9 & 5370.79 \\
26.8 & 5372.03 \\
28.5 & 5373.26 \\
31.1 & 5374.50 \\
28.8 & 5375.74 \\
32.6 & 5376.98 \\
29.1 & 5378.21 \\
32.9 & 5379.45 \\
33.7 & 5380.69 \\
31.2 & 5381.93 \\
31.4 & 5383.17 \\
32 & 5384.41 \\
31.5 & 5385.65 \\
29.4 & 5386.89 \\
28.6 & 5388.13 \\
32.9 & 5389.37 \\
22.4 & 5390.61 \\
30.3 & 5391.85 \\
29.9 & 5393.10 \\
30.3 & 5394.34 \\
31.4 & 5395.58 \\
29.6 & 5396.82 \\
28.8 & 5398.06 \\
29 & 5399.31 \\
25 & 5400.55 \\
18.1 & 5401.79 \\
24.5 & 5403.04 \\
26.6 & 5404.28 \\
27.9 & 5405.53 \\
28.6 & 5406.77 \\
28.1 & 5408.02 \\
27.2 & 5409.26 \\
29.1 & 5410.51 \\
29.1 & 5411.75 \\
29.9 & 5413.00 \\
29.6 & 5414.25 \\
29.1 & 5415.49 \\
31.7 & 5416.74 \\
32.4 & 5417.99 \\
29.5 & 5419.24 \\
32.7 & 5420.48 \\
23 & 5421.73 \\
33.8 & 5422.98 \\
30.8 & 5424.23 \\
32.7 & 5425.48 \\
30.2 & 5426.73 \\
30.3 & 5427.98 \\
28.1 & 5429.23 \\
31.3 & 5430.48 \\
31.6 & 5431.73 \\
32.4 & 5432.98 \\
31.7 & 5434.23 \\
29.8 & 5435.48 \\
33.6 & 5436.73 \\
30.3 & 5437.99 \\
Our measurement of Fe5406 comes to 2.6 angstrom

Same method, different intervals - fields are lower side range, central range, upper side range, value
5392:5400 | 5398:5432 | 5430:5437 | 2.1 angstrom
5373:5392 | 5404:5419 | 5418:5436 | 0.7 angstrom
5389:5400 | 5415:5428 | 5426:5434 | -0.1 angstrom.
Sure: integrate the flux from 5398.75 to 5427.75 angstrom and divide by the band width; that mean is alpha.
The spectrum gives 28.7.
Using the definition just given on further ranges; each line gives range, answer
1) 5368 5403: 29.1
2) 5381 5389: 30.9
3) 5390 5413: 27.6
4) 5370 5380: 29.3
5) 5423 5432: 30.9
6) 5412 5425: 30.2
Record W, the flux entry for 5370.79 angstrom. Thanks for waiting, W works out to 25.9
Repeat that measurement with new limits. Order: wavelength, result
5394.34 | 30.3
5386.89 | 29.4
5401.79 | 18.1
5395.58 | 31.4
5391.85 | 30.3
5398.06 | 28.8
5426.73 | 30.2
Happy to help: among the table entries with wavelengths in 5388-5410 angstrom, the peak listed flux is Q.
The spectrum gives 32.9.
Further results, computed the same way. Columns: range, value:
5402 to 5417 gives 31.7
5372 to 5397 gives 33.7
